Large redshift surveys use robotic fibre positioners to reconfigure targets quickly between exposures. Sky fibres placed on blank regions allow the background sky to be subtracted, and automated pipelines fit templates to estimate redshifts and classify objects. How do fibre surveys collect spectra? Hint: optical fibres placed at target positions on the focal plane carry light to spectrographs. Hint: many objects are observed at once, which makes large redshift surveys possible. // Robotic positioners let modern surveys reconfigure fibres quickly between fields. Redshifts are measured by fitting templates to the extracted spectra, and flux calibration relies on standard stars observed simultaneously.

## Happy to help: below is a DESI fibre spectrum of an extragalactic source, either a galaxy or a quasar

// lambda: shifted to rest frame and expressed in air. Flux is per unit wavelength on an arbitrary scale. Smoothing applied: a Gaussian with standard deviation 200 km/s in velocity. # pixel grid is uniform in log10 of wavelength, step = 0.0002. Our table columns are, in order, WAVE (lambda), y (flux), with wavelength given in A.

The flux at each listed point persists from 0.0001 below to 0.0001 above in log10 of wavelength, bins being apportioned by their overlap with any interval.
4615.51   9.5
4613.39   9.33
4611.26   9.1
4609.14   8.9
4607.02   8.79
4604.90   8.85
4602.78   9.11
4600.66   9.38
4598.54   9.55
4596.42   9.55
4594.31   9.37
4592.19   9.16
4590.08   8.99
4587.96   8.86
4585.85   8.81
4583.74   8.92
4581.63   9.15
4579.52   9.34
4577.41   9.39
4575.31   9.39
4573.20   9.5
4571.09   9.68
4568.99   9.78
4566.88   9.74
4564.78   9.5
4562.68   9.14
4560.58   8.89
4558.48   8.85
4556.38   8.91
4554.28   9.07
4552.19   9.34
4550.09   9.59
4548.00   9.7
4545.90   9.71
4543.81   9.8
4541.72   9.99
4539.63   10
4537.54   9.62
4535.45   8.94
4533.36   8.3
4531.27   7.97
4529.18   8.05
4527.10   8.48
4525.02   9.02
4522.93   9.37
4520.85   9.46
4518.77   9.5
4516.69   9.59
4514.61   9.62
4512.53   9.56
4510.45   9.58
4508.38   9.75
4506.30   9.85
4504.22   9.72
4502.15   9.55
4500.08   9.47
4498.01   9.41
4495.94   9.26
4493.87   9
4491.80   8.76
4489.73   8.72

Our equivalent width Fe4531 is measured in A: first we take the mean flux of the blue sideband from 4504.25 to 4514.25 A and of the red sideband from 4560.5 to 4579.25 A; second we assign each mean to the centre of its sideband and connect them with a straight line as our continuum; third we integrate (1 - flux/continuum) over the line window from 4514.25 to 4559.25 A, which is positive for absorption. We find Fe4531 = 1.7 A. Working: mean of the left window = 9.68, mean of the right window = 9.47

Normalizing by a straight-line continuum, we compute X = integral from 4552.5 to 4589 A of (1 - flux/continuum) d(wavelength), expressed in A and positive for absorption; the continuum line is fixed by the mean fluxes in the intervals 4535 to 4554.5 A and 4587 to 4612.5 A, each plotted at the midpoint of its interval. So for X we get 0.61 A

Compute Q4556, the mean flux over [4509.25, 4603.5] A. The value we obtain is 9.27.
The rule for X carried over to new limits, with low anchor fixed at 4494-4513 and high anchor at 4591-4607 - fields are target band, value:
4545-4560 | 0.2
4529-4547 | 0.4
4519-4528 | 0.3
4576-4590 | 0.3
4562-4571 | -0.2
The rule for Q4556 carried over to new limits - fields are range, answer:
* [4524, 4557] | 9.16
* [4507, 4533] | 9.15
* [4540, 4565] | 9.39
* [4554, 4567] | 9.12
